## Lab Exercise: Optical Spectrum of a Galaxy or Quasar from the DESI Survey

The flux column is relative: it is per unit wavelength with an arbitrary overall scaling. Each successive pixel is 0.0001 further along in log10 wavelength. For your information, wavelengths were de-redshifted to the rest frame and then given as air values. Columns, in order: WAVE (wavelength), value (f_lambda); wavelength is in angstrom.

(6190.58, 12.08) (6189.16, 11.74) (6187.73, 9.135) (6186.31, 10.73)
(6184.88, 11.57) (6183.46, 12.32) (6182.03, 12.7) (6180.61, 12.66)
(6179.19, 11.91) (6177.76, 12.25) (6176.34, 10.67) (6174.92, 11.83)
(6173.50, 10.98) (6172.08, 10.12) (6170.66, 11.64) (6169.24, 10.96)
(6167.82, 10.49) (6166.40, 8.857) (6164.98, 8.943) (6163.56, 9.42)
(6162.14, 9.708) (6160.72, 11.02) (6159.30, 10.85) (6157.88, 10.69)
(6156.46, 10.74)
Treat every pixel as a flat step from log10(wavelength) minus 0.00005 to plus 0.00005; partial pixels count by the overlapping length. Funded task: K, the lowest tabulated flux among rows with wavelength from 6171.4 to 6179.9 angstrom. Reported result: 10.12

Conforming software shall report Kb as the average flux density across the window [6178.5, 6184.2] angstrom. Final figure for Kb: 12.4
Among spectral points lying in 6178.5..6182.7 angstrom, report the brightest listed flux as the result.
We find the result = 12.7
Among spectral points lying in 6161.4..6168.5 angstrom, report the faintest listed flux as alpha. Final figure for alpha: 8.857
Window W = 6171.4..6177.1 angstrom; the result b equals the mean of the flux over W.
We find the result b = 10.9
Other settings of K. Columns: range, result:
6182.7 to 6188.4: 9.135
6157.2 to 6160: 10.69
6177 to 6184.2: 11.91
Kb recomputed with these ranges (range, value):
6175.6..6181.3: 11.9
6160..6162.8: 10.4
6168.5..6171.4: 11.3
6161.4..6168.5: 9.48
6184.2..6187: 11.1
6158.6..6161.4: 10.9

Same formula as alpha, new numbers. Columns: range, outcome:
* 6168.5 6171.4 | 10.96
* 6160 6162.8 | 9.708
